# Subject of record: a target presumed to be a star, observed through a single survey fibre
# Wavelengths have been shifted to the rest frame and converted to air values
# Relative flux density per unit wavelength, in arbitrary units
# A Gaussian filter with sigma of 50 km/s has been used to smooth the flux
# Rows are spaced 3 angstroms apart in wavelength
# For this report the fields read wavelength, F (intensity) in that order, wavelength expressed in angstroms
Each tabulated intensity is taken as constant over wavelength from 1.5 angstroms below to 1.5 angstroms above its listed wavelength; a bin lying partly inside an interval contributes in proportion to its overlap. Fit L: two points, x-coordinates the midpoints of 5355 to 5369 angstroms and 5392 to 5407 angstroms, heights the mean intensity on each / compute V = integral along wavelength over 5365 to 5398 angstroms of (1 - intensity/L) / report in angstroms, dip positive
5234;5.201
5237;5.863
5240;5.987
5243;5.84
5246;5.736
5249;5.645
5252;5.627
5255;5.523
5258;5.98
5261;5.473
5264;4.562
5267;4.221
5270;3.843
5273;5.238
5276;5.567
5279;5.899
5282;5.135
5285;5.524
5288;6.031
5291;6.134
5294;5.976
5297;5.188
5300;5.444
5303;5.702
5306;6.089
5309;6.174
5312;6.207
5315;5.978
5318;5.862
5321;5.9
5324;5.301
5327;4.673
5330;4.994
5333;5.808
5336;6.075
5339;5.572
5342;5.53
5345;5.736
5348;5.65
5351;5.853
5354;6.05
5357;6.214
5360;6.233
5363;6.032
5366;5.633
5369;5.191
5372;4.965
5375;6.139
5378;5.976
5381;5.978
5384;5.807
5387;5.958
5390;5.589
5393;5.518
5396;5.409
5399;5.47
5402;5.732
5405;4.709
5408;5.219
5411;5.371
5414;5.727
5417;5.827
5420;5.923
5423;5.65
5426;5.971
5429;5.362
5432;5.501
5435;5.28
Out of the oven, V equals -0.1 angstroms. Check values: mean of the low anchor 5.94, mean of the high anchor 5.36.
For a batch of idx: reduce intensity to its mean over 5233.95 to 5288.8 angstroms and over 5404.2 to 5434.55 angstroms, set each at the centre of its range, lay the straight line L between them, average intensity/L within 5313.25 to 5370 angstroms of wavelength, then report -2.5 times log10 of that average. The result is -0.04 mag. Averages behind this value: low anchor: 5.41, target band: 5.71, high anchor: 5.54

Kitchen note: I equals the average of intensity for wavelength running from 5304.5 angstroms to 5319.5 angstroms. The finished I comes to 6.06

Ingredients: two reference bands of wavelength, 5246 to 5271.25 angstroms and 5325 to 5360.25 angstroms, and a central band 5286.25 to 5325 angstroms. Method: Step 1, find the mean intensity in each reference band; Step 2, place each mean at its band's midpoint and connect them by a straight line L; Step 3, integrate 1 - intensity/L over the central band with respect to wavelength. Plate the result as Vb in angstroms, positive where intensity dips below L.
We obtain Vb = -2.9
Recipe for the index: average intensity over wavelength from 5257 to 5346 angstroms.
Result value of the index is 5.52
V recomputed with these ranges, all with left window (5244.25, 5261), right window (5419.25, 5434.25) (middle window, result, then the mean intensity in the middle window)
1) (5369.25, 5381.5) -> -0.1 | 5.69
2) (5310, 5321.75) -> -0.7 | 6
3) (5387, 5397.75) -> 0.2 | 5.57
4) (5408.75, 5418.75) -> 0.1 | 5.62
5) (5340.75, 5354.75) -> -0.2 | 5.75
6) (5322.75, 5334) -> 1.0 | 5.16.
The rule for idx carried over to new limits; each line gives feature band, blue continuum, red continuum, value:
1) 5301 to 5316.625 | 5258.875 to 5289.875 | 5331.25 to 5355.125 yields -0.101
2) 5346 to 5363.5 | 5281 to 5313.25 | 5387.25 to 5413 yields -0.079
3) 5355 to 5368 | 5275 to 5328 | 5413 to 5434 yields -0.053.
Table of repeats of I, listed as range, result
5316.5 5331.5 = 5.35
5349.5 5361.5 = 6.09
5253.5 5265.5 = 5.38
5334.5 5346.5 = 5.73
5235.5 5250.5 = 5.81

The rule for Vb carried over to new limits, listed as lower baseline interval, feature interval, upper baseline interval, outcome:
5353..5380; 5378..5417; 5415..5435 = 1.2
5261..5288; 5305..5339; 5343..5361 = -0.7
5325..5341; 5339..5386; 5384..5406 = -2.8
